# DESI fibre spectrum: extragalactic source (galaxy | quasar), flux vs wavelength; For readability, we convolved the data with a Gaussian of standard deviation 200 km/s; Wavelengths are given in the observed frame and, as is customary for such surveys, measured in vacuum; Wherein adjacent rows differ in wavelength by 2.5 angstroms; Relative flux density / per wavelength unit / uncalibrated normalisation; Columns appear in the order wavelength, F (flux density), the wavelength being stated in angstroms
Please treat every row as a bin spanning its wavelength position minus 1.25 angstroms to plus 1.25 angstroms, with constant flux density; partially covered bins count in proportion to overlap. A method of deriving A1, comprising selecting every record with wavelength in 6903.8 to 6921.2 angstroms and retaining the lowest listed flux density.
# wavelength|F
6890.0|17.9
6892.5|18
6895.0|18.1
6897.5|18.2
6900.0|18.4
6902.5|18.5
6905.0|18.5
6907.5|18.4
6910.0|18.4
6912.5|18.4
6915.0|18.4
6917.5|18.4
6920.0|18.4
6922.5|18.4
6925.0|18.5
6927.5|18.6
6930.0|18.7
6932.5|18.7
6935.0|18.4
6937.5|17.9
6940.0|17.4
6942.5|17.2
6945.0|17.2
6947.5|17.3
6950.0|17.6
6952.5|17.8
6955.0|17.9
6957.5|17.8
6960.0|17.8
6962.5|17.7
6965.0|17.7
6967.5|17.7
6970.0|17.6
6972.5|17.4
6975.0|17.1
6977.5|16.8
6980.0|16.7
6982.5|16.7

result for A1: 18.4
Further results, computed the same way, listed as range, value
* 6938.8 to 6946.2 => 17.2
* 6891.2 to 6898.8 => 18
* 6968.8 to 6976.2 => 17.1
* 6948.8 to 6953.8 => 17.6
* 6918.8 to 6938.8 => 17.9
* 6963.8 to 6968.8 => 17.7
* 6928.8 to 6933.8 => 18.7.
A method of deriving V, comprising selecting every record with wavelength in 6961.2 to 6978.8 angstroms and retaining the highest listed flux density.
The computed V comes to 17.7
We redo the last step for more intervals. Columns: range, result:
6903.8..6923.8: 18.5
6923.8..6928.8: 18.6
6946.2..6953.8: 17.8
